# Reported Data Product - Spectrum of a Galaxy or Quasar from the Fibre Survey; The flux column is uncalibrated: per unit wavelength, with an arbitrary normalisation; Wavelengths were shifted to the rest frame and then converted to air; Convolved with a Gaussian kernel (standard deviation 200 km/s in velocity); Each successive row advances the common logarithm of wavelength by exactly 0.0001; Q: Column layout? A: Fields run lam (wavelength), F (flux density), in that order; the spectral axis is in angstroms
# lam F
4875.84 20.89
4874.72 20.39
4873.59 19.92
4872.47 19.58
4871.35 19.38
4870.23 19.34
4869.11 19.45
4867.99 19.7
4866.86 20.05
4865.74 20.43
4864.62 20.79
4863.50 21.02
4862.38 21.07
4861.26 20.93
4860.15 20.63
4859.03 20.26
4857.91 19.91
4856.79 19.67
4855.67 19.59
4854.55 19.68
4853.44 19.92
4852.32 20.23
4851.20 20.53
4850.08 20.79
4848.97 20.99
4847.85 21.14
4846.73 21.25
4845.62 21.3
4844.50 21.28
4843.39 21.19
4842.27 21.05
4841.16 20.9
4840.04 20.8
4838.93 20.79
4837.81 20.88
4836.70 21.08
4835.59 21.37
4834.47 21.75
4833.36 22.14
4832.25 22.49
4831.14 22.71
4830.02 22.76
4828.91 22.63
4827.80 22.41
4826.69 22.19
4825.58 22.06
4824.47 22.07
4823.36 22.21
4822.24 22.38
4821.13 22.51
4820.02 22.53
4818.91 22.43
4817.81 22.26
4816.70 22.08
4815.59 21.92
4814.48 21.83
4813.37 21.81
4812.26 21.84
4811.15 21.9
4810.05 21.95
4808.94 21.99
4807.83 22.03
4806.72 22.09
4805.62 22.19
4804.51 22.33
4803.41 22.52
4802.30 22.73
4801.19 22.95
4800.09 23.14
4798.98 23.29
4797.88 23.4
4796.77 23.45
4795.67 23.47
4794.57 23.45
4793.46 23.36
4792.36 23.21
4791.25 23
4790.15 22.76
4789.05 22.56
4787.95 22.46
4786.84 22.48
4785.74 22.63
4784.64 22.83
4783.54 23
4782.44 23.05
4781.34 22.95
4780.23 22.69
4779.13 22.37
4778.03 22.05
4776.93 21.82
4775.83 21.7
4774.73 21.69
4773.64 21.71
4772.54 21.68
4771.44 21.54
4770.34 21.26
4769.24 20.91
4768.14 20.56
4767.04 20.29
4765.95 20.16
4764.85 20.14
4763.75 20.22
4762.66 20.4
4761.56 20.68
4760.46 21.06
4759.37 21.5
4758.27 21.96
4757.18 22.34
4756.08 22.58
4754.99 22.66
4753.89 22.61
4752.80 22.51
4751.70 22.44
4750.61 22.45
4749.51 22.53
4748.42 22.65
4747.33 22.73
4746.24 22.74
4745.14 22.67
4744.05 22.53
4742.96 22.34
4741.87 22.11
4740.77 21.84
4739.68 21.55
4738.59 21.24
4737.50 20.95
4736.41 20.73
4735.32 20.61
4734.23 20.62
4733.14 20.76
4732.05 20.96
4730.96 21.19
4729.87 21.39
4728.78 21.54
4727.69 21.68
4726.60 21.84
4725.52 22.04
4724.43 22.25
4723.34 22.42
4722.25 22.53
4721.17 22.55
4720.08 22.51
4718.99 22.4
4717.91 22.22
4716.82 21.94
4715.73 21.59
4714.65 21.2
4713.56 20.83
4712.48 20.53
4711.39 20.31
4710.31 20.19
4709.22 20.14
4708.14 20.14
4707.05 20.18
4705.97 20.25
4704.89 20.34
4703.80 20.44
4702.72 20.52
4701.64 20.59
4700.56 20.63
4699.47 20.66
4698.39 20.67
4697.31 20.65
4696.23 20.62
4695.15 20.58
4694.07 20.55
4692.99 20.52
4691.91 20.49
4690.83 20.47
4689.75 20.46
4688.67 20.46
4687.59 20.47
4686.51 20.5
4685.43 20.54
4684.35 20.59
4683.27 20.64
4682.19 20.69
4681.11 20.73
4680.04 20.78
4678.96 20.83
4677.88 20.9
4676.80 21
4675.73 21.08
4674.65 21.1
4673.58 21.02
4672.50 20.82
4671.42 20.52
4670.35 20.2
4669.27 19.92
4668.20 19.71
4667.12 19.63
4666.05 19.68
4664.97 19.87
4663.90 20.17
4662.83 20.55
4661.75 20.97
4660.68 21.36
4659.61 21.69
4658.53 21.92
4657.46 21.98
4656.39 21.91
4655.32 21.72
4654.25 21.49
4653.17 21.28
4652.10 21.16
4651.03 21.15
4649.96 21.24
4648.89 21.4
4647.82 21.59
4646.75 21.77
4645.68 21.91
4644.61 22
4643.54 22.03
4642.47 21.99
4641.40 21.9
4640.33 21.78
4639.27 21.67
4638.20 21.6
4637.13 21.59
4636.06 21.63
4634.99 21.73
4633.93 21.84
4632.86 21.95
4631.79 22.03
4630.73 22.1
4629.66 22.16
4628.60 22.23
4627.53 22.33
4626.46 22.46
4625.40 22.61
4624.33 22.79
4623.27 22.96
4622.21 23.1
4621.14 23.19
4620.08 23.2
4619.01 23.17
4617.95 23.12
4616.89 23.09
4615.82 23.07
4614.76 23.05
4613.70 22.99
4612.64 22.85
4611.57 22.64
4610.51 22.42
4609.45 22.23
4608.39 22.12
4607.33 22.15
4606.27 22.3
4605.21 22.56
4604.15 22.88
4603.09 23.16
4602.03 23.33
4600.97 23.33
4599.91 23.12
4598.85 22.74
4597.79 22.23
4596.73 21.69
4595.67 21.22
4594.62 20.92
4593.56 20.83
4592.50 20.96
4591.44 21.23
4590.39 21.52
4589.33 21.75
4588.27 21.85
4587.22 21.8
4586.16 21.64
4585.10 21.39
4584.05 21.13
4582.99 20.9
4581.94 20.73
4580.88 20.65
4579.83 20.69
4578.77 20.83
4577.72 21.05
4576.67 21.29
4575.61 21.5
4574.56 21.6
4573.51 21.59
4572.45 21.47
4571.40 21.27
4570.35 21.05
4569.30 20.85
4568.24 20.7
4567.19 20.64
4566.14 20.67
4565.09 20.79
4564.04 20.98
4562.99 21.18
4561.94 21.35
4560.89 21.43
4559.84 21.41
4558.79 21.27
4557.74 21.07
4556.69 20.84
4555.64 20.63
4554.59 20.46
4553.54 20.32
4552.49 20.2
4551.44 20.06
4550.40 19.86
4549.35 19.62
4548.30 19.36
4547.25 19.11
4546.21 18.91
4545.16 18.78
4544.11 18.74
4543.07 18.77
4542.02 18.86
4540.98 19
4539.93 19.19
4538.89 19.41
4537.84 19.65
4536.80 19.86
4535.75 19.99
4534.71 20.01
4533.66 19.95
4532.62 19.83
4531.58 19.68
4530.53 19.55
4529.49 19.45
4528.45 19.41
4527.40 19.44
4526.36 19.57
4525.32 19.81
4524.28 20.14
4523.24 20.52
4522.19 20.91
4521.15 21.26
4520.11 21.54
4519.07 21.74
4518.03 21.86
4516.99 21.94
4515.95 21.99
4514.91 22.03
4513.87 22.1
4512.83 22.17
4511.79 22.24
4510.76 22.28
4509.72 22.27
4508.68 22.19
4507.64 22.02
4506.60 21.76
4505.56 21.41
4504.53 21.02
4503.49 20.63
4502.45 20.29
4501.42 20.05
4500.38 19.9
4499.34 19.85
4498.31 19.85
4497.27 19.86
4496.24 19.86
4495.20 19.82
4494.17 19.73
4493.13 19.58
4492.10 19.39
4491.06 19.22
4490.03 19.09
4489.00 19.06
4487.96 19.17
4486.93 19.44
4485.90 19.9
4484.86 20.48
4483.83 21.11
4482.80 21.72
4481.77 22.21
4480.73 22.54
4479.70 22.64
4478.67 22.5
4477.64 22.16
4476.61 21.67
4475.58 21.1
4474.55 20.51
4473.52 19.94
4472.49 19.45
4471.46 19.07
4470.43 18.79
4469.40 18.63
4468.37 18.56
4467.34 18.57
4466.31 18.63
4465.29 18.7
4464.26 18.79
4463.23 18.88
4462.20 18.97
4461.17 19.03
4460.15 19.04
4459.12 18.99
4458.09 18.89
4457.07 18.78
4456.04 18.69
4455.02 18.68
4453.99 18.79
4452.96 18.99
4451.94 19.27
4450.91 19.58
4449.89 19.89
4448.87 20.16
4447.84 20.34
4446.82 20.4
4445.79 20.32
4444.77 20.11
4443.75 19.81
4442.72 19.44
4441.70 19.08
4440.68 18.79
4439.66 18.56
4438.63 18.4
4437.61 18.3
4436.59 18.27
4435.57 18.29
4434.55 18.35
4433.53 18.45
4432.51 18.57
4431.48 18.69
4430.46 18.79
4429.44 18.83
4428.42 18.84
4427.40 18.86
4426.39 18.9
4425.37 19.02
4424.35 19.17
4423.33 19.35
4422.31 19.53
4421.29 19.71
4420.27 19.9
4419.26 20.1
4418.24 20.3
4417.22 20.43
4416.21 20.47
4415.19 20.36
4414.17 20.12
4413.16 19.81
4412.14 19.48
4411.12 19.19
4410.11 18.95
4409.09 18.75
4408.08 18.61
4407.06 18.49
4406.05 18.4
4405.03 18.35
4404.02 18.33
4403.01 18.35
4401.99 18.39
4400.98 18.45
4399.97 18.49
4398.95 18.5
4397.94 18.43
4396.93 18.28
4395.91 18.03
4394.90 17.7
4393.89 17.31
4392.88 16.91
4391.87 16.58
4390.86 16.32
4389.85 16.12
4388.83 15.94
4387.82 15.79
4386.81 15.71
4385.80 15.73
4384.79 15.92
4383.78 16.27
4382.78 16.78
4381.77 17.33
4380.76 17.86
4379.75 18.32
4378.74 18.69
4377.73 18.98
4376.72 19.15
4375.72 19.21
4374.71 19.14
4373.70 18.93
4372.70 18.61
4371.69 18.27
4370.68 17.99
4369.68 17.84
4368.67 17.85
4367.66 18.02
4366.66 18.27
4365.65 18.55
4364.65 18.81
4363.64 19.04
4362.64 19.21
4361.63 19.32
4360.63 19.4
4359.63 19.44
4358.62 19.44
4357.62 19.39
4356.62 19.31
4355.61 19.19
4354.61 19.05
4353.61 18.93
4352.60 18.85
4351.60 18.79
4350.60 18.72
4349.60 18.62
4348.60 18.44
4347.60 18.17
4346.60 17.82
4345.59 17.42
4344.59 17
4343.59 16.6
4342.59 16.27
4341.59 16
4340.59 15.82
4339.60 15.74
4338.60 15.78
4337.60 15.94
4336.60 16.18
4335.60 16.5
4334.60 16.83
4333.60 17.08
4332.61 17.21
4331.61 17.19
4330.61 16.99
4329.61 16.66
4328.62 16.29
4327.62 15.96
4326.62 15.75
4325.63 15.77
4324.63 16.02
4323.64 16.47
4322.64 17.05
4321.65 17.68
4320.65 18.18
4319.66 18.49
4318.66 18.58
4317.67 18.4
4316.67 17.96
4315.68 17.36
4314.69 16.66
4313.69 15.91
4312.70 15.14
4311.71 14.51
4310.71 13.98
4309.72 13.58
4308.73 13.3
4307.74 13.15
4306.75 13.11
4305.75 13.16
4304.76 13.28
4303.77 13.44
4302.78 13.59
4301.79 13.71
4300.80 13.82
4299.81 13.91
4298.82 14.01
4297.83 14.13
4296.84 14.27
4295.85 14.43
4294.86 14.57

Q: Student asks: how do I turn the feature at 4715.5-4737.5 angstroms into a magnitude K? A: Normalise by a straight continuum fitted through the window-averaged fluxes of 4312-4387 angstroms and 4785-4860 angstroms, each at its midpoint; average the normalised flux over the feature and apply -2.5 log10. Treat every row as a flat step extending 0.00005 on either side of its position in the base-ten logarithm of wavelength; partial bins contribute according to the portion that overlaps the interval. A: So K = -0.03 mag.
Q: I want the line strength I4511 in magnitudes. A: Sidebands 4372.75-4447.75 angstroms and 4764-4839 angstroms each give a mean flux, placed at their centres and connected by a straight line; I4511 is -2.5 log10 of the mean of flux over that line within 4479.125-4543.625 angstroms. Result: -0.05 mag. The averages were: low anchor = 18.5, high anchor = 22.2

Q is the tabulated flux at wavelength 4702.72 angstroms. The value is 20.52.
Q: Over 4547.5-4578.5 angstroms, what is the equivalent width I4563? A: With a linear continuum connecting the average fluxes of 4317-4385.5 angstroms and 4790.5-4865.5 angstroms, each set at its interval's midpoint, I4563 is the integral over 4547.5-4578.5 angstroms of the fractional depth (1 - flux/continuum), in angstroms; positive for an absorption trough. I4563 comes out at -2.05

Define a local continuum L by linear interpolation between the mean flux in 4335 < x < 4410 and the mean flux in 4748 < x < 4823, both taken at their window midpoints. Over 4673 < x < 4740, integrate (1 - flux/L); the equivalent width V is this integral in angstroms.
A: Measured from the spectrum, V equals 1.2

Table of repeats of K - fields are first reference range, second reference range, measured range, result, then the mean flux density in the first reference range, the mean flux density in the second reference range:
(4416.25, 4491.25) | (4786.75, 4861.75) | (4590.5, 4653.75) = -0.08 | 19.5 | 21.8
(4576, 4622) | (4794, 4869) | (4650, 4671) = 0.05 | 22.1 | 21.6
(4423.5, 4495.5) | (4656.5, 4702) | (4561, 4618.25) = -0.08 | 19.5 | 20.7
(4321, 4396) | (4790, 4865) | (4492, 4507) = -0.08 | 17.6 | 21.8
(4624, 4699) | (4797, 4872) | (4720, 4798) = -0.03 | 21.2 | 21.4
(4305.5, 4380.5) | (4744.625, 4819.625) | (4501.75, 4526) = -0.12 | 17.4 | 22.2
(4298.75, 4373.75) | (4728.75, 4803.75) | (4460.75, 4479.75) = -0.07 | 16.9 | 22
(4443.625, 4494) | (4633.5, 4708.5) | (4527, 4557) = 0.03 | 19.8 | 20.9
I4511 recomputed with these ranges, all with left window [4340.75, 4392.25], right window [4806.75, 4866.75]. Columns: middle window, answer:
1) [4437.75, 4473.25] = -0.03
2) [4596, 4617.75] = -0.15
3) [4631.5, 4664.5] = -0.08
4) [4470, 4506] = -0.08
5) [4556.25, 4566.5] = -0.09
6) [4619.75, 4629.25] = -0.15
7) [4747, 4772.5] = -0.04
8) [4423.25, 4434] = -0.02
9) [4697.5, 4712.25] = 0.00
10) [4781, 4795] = -0.09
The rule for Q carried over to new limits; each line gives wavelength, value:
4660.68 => 21.36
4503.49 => 20.63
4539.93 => 19.19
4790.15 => 22.76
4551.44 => 20.06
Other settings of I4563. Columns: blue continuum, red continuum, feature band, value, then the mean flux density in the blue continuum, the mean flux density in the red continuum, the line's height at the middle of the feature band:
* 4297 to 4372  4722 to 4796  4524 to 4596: -3.44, 16.8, 21.9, 19.5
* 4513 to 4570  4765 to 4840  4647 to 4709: 1.64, 20.3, 22.2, 21.3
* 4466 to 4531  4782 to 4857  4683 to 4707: 1.04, 20.6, 22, 21.4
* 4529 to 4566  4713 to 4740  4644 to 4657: -0.40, 20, 21.6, 20.9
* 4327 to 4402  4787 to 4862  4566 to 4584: -1.33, 17.7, 21.8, 19.6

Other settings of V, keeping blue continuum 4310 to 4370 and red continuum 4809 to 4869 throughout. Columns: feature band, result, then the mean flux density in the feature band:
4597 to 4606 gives -1.6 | 22.9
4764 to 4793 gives -1.6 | 22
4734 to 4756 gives -1.6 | 22.1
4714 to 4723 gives -0.8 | 22.1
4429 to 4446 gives -0.6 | 18.9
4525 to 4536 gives -0.4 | 19.7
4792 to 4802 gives -1.1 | 23.3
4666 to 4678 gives -0.3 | 20.5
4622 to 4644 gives -2.7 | 22.1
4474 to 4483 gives -1.6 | 21.9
